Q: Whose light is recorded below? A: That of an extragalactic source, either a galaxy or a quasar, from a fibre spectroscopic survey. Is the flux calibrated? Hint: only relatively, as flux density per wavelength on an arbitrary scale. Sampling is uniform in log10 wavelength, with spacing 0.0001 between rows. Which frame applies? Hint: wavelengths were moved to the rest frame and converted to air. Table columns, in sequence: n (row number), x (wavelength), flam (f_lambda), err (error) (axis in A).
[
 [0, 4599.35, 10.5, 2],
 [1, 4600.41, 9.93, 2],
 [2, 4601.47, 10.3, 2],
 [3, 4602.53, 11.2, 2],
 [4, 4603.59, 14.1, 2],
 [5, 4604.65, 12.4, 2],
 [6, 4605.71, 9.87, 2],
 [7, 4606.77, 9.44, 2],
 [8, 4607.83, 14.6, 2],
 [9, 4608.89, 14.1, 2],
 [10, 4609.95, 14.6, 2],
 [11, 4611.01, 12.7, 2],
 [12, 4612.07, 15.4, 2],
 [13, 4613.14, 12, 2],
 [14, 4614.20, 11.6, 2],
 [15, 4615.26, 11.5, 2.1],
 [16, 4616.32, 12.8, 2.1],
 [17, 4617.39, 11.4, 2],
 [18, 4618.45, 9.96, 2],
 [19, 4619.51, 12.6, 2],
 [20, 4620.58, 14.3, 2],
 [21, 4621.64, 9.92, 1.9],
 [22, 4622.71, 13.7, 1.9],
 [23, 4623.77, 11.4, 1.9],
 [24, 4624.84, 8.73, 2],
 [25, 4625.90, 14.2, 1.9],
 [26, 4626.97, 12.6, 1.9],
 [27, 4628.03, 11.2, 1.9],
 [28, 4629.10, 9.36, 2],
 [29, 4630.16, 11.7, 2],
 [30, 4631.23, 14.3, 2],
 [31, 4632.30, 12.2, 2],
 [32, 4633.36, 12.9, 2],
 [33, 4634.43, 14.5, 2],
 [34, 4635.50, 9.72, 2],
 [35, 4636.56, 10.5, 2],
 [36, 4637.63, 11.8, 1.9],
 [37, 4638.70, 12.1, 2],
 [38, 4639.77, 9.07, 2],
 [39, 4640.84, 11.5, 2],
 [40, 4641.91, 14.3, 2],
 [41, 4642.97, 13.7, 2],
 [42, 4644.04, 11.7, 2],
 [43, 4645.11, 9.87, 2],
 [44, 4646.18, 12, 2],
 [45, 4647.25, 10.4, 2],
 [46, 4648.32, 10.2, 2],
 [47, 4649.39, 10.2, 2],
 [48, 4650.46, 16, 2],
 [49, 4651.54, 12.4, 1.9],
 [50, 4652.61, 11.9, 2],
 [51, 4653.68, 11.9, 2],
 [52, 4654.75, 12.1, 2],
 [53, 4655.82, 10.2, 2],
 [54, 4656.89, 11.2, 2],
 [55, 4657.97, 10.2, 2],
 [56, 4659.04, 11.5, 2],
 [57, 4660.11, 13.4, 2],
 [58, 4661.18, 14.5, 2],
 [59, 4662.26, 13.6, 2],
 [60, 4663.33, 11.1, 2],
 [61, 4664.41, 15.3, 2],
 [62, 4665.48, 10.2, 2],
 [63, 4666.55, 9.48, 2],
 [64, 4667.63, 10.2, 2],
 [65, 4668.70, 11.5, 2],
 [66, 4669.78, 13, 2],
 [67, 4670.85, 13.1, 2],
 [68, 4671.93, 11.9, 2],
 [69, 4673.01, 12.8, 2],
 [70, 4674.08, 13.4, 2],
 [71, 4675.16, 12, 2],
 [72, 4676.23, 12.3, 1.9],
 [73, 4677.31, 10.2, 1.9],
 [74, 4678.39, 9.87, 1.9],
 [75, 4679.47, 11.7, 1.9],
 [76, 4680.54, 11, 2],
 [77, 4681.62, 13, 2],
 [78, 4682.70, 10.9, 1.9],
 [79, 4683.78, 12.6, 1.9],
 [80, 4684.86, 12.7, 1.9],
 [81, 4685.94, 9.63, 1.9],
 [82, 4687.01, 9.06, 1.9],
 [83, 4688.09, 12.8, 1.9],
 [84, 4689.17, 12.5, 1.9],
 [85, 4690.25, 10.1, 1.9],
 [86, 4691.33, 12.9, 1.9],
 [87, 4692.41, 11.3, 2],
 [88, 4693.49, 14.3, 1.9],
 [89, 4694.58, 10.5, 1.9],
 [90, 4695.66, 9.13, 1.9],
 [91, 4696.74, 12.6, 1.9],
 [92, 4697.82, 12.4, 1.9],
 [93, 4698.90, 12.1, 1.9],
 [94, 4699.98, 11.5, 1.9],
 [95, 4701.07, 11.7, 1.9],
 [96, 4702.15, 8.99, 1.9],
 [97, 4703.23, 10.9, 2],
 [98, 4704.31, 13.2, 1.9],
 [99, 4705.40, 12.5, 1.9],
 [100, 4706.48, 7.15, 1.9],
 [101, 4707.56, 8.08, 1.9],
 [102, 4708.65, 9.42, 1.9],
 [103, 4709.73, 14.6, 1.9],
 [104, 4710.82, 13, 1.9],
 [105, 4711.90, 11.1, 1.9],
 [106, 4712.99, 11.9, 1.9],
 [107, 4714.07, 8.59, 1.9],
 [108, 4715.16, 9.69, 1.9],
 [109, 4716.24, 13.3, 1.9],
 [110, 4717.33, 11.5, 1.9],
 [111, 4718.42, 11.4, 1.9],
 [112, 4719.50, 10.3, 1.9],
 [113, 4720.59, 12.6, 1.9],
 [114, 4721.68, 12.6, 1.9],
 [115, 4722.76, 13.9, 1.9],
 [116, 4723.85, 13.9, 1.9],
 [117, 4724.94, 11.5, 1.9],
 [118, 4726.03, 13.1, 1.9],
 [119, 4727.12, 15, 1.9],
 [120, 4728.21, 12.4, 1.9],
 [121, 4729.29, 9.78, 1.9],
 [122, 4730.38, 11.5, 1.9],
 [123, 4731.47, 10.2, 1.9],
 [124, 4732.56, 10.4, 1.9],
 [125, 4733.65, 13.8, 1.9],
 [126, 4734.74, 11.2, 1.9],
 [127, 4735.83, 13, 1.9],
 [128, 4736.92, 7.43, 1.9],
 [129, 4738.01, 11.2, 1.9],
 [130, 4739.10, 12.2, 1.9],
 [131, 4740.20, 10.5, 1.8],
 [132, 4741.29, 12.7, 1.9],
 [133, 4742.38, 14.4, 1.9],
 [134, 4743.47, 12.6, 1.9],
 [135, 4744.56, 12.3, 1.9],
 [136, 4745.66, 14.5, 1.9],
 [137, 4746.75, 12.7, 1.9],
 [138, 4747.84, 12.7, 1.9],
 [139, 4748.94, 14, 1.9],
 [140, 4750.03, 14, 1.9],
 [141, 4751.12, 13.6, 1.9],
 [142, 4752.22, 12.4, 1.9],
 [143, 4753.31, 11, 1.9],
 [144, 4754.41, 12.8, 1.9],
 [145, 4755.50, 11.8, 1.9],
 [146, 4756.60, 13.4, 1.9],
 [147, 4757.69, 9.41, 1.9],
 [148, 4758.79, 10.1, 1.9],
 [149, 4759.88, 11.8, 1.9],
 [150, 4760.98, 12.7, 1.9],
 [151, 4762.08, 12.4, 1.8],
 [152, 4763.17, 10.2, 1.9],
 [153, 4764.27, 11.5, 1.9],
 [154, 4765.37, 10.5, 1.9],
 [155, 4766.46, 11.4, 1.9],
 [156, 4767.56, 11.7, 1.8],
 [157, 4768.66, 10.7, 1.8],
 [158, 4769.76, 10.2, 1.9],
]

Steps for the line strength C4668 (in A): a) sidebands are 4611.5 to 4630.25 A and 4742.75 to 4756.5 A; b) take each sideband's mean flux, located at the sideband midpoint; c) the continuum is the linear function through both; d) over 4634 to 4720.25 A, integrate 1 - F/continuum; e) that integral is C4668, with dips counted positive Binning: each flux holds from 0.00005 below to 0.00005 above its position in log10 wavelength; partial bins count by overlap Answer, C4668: 5.3 A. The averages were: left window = 11.9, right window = 12.9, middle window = 11.6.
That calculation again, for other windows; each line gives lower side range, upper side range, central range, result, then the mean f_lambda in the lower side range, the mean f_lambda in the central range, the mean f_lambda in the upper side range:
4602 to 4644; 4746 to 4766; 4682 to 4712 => 1.9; 12.1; 11.4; 12.1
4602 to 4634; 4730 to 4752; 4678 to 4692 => 0.9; 12.2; 11.5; 12.3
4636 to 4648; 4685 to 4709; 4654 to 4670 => -0.6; 11.5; 11.8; 11.1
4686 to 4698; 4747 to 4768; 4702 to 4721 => 1.0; 11.5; 11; 12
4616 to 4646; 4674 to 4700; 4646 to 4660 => 0.2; 11.9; 11.6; 11.6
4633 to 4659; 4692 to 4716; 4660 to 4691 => -1.2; 11.7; 11.8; 11.1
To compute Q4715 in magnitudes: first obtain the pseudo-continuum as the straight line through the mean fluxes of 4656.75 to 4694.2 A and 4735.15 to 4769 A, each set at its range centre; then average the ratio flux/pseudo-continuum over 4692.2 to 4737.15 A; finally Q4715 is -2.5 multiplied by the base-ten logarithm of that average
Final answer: 0.04 mag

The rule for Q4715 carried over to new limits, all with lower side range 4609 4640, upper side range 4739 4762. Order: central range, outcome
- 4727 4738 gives 0.098 mag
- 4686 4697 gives 0.080 mag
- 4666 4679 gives 0.053 mag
